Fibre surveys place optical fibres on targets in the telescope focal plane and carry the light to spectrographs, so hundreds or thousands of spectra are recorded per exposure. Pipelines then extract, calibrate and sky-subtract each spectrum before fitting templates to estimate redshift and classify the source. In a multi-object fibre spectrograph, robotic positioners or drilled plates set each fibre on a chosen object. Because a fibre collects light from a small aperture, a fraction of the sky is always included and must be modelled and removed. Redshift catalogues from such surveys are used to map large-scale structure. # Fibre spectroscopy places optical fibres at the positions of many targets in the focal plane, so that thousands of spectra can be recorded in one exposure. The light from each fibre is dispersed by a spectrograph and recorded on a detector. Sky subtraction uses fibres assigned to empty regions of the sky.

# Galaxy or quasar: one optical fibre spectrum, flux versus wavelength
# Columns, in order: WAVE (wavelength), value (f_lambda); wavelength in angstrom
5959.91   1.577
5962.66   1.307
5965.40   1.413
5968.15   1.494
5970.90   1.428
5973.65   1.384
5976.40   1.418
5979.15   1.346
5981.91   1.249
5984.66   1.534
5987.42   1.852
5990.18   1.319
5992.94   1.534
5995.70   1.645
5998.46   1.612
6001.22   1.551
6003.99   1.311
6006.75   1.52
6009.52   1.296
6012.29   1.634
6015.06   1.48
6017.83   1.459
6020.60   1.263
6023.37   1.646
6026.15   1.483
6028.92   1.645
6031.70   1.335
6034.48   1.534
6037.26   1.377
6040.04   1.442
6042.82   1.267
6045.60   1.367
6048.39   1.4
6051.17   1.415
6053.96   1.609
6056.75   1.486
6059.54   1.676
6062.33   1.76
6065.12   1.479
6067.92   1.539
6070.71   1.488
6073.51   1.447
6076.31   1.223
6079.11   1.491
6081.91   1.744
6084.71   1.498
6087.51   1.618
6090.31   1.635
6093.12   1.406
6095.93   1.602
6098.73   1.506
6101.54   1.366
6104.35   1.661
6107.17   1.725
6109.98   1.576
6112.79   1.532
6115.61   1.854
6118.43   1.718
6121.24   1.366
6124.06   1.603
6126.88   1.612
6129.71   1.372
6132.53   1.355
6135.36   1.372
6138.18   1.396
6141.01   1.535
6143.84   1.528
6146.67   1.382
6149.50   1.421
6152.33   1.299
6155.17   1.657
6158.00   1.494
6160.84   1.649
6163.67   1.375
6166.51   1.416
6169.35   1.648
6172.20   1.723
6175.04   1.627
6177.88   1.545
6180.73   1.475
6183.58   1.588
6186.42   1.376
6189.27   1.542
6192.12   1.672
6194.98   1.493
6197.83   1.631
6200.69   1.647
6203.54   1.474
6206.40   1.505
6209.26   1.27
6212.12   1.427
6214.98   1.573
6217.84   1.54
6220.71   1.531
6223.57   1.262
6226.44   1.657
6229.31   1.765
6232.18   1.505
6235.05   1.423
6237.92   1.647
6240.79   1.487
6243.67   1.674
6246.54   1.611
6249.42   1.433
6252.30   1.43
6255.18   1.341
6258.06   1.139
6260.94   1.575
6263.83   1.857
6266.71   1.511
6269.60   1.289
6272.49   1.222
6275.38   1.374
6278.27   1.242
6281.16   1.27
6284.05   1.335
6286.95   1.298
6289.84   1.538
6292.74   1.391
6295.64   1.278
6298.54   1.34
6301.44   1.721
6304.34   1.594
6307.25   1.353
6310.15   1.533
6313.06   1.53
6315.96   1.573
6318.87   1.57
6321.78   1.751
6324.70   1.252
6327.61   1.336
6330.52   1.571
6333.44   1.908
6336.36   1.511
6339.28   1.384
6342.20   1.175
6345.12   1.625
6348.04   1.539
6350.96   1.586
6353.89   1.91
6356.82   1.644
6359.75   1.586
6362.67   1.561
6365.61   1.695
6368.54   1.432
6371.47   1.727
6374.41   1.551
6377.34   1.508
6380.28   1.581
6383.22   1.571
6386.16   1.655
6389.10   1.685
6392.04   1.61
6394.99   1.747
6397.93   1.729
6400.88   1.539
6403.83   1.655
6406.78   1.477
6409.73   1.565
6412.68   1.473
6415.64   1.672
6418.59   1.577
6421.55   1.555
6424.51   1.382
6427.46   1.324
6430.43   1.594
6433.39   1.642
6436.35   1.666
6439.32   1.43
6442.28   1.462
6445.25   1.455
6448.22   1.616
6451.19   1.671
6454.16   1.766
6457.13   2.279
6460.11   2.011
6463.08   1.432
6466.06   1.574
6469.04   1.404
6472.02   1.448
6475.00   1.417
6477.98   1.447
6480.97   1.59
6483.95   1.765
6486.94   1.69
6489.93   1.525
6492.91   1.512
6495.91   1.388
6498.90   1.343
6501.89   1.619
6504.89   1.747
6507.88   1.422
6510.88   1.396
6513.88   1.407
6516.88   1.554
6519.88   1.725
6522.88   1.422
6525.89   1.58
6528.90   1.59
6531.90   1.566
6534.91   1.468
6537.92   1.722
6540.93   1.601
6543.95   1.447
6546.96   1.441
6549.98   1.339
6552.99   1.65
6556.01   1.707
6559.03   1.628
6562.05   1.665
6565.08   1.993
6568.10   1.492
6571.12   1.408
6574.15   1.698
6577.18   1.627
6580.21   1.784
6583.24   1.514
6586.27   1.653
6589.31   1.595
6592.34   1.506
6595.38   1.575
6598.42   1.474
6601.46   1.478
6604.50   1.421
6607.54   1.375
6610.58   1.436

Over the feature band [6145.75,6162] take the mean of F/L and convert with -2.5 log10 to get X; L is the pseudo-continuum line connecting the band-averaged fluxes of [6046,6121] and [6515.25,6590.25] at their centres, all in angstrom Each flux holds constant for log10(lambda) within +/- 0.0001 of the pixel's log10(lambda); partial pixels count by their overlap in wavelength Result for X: 0.05 mag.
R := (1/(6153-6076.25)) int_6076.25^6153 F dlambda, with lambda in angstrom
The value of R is 1.52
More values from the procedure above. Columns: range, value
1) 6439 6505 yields 1.59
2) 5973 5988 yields 1.45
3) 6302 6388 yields 1.56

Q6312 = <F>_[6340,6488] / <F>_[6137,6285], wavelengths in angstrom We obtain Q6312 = 1.07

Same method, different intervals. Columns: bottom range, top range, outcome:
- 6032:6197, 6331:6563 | 1.04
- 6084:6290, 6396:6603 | 1.05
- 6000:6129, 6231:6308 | 0.95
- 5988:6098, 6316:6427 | 1.05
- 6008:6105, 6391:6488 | 1.07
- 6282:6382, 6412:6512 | 1.03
